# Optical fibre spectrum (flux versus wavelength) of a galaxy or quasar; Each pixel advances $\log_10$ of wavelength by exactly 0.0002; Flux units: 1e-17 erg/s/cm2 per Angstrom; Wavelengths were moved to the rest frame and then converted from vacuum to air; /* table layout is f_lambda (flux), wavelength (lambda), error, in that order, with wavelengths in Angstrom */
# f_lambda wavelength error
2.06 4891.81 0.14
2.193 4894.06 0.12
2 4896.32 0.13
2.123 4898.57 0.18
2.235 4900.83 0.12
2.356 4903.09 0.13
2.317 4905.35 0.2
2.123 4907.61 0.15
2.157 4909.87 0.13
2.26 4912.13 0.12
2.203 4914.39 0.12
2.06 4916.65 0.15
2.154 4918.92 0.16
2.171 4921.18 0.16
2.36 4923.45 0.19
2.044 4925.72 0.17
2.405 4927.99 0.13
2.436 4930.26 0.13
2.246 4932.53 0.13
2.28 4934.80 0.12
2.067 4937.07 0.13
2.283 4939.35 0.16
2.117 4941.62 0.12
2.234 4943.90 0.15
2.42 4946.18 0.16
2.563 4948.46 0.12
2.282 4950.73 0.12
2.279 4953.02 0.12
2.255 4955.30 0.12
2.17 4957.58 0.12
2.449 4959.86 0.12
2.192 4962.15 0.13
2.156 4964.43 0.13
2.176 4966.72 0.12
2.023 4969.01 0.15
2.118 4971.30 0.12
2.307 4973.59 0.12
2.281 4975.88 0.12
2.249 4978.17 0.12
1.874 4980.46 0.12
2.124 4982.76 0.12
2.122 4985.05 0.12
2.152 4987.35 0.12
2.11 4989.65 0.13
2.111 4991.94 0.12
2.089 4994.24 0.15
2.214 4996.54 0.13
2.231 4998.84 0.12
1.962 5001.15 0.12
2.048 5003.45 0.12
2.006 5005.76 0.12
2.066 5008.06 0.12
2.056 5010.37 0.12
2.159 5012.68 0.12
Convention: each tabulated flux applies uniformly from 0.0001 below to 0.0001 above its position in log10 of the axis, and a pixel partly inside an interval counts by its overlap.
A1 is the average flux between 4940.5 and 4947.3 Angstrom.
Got 2.25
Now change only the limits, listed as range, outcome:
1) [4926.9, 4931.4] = 2.42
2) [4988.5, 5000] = 2.15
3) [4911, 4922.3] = 2.17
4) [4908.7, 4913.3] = 2.21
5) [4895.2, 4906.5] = 2.21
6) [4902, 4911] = 2.24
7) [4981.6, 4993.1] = 2.12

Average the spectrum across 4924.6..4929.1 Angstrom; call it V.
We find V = 2.22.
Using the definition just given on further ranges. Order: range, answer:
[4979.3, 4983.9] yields 2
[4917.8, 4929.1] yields 2.23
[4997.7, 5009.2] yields 2.06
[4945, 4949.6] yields 2.49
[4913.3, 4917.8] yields 2.13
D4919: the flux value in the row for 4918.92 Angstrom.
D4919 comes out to 2.154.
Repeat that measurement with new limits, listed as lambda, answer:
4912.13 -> 2.26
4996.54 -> 2.214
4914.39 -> 2.203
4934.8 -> 2.28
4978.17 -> 2.249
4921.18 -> 2.171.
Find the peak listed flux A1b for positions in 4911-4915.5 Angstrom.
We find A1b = 2.26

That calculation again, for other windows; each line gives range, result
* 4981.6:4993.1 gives 2.152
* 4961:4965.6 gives 2.192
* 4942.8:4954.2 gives 2.563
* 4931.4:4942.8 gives 2.283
